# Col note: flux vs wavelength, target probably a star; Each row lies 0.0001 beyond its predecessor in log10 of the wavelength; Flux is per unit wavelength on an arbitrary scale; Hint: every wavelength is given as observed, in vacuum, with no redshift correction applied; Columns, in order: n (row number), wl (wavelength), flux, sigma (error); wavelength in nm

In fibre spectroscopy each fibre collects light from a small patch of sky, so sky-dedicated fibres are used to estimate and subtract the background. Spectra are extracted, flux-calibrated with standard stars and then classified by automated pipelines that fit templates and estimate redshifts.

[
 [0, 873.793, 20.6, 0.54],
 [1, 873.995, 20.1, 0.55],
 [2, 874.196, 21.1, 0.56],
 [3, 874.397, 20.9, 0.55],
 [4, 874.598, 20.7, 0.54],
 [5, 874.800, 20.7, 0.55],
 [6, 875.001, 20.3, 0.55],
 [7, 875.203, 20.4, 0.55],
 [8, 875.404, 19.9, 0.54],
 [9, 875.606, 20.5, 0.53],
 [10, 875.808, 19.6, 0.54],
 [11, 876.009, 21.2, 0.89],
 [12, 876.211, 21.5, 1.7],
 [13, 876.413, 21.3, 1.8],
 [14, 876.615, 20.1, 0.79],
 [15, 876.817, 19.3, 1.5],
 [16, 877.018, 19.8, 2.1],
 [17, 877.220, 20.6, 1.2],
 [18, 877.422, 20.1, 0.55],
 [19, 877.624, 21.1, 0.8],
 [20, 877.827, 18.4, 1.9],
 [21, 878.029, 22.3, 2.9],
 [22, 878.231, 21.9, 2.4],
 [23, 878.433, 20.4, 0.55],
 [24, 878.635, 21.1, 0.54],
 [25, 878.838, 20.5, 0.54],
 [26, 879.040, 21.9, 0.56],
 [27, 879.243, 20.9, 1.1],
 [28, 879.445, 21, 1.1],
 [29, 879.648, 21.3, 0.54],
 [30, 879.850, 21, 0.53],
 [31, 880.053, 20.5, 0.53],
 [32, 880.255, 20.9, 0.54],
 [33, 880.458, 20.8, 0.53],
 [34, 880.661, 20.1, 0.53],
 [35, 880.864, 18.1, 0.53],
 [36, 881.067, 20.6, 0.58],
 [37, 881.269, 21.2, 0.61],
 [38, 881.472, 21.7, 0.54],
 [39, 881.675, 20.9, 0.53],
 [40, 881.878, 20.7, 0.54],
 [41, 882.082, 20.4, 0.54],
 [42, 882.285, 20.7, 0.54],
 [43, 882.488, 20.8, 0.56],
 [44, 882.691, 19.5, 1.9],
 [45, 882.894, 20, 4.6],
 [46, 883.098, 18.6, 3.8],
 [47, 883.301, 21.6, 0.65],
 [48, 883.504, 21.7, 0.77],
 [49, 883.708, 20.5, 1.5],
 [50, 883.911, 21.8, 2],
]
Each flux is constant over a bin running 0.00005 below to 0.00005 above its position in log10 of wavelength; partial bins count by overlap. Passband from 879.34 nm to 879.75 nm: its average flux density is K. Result 21.2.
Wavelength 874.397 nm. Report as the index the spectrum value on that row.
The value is 20.9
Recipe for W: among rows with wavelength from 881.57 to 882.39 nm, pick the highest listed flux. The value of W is 20.9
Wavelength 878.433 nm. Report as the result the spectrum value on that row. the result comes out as 20.4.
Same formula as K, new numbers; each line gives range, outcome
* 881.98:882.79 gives 20.4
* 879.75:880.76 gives 20.7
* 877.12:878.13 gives 20.5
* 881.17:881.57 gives 21.4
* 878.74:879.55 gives 21.1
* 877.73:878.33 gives 20.9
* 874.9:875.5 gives 20.2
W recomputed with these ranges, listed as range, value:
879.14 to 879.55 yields 21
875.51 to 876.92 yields 21.5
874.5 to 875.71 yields 20.7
